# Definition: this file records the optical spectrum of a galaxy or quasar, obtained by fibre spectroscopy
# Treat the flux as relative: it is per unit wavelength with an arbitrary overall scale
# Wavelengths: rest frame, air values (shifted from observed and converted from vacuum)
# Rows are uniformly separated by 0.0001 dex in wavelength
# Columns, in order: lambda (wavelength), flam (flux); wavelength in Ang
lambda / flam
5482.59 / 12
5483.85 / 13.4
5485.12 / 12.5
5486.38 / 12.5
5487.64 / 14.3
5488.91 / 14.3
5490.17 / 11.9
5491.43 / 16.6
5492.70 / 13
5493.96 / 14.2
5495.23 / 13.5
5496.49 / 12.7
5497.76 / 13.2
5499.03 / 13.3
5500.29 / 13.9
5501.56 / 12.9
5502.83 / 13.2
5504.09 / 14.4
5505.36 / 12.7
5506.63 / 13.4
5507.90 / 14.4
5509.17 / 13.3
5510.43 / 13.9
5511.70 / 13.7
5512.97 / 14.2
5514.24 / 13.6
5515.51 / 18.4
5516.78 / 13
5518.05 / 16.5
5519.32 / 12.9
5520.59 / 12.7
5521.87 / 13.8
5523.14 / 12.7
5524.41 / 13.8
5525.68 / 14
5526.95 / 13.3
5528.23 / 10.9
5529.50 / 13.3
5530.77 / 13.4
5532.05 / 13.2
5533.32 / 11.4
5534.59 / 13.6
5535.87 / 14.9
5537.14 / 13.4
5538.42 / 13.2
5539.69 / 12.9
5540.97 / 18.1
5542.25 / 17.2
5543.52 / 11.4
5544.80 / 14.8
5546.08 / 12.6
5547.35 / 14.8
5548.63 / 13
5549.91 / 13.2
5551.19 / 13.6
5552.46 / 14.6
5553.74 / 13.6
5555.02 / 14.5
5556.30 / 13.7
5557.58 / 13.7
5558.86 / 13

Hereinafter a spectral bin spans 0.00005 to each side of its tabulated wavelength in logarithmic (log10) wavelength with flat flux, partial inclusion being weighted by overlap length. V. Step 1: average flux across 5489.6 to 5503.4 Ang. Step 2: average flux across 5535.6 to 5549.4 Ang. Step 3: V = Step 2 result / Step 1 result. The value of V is 1.1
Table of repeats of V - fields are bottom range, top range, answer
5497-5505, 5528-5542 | 1.02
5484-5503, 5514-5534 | 1.01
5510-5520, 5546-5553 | 0.94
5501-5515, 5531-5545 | 1.02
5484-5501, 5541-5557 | 1.04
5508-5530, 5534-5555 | 1.02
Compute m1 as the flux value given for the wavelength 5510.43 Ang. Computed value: 13.9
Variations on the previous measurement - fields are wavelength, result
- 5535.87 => 14.9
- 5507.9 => 14.4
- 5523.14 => 12.7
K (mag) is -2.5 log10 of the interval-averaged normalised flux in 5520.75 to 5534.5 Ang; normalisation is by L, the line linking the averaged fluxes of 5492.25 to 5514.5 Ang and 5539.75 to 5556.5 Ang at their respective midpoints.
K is 0.07 mag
